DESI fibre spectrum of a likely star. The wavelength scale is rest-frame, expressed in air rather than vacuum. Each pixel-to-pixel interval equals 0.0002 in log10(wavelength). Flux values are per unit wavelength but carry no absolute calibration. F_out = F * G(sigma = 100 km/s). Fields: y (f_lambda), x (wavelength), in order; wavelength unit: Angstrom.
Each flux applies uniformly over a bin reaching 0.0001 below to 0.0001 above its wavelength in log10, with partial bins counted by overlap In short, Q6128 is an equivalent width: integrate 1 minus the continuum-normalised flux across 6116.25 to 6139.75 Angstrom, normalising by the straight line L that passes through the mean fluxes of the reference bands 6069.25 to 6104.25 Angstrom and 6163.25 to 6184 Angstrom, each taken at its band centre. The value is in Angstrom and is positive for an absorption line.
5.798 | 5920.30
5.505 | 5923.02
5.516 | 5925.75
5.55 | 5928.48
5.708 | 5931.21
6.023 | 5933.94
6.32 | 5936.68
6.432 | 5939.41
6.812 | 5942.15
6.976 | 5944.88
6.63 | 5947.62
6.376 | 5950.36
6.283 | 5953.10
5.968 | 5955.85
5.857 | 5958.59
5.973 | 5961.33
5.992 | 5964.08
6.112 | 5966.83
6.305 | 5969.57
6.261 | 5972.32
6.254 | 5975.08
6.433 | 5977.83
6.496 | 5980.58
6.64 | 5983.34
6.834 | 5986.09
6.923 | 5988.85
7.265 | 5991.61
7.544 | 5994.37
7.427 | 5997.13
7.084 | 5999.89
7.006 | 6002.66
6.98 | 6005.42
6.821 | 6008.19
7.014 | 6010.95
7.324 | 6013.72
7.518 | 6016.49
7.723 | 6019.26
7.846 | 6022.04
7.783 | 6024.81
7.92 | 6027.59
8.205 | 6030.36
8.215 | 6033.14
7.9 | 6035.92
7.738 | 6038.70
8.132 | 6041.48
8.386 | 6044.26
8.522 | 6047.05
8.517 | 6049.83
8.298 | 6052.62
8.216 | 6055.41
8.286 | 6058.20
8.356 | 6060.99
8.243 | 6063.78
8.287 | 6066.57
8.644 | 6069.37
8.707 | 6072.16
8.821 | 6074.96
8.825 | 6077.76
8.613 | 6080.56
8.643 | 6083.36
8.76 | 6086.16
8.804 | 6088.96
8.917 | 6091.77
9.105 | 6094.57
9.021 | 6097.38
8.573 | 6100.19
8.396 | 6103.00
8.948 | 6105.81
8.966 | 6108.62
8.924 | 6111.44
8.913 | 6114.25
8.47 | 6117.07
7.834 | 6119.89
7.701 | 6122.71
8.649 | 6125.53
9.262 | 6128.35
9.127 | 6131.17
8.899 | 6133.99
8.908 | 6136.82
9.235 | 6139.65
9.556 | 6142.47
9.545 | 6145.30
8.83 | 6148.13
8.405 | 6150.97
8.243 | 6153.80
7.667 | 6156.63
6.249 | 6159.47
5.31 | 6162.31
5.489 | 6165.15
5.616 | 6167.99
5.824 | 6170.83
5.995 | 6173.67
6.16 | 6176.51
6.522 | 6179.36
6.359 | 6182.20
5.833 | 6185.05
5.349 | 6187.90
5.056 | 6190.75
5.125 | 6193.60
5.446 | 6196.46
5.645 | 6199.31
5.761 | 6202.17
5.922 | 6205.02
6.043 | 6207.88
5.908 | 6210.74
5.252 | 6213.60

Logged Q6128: -3.9 Angstrom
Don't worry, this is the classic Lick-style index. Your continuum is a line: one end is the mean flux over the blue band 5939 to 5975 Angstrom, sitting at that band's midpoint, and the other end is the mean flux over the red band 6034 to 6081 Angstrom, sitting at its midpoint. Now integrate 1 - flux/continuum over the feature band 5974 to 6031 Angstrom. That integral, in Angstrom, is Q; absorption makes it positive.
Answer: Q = 0.5 Angstrom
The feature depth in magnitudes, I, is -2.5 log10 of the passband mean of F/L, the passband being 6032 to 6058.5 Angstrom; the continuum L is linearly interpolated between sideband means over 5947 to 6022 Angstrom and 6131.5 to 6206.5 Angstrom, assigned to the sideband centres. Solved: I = -0.21 mag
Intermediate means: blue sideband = 6.73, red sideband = 6.83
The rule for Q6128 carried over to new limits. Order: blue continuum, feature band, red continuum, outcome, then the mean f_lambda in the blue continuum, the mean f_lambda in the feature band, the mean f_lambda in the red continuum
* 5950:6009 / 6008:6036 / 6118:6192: -3.7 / 6.59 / 7.69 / 7.38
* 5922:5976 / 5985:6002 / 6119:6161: -1.2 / 6.15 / 7.18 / 8.54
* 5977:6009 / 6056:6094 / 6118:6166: -4.8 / 6.97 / 8.61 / 8.2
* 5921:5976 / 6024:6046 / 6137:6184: -4.9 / 6.14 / 8.05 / 7.22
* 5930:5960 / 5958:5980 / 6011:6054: 1.9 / 6.31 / 6.17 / 7.97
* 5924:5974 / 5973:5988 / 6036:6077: 0.6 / 6.17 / 6.53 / 8.36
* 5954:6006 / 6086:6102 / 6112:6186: -3.4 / 6.59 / 8.86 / 7.66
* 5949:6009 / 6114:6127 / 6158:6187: -4.6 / 6.58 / 8.26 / 5.93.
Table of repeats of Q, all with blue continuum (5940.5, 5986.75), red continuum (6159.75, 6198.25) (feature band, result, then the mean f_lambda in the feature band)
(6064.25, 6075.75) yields -4.82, 8.57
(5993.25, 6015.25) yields -3.21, 7.15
